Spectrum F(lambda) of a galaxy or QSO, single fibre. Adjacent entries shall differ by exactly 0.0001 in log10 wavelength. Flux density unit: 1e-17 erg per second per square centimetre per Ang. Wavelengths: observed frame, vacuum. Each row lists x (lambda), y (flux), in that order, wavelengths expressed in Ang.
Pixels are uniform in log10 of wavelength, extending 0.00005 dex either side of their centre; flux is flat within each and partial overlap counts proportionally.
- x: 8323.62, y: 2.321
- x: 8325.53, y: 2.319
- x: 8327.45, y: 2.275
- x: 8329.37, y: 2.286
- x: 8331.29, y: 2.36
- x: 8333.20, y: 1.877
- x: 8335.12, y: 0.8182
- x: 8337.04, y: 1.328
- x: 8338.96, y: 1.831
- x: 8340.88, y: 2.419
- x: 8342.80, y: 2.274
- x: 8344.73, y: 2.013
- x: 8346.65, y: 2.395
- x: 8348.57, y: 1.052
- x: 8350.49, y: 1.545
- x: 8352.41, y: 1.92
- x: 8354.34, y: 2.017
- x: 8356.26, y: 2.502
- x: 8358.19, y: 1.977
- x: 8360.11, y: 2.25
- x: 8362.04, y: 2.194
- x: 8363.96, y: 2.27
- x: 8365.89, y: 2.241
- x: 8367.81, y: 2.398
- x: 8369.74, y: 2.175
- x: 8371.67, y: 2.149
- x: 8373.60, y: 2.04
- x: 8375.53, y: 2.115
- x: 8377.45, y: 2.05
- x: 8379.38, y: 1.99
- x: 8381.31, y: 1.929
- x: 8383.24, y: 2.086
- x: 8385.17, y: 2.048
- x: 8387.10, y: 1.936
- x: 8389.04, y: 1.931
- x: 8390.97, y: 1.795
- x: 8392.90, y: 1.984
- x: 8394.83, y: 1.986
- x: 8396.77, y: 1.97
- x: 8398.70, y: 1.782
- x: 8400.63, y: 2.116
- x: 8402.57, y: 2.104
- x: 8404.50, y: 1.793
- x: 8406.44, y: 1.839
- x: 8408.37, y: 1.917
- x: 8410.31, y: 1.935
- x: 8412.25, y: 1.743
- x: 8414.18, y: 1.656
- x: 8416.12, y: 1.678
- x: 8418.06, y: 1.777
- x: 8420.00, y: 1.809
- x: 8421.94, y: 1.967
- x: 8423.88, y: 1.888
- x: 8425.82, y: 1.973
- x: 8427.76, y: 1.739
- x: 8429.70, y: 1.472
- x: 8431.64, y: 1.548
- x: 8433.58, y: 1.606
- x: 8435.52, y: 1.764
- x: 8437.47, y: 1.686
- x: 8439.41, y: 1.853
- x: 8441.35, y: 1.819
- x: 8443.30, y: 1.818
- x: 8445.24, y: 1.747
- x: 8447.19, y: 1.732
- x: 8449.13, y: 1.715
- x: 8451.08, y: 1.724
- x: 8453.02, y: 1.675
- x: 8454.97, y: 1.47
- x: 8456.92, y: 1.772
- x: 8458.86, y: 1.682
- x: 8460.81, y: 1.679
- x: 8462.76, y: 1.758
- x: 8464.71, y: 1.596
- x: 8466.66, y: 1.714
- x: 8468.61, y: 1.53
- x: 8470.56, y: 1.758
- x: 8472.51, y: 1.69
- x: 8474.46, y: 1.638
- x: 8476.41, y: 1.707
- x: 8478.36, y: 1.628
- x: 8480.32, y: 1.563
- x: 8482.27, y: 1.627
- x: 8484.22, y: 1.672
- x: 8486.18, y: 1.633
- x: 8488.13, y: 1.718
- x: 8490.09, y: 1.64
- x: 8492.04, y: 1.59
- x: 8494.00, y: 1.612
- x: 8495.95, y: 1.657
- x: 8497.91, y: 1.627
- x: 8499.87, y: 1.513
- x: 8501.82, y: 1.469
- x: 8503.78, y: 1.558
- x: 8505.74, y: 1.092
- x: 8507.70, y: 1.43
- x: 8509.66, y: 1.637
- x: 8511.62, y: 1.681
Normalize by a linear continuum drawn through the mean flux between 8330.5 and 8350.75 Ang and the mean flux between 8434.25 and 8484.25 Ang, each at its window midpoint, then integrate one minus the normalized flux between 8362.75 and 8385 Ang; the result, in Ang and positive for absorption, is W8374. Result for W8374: -4.34 Ang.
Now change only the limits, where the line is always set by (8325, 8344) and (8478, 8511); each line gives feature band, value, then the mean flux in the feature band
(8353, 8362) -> -1.2 Ang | 2.17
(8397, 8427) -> -1.5 Ang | 1.87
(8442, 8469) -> -0.4 Ang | 1.69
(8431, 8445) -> -0.2 Ang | 1.73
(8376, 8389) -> -1.1 Ang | 2.01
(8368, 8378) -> -1.4 Ang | 2.13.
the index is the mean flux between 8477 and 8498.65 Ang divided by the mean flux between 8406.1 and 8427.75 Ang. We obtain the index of 0.89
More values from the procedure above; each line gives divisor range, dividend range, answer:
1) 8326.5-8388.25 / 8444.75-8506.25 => 0.81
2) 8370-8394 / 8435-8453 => 0.87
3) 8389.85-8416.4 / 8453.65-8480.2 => 0.88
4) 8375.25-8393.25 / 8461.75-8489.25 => 0.84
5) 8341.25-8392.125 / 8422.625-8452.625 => 0.85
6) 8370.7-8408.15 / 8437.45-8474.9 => 0.86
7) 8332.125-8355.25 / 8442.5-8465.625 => 0.95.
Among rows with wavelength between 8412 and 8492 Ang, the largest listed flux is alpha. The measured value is 1.973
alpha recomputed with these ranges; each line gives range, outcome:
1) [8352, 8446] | 2.502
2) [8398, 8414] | 2.116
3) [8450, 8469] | 1.772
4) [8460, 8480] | 1.758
